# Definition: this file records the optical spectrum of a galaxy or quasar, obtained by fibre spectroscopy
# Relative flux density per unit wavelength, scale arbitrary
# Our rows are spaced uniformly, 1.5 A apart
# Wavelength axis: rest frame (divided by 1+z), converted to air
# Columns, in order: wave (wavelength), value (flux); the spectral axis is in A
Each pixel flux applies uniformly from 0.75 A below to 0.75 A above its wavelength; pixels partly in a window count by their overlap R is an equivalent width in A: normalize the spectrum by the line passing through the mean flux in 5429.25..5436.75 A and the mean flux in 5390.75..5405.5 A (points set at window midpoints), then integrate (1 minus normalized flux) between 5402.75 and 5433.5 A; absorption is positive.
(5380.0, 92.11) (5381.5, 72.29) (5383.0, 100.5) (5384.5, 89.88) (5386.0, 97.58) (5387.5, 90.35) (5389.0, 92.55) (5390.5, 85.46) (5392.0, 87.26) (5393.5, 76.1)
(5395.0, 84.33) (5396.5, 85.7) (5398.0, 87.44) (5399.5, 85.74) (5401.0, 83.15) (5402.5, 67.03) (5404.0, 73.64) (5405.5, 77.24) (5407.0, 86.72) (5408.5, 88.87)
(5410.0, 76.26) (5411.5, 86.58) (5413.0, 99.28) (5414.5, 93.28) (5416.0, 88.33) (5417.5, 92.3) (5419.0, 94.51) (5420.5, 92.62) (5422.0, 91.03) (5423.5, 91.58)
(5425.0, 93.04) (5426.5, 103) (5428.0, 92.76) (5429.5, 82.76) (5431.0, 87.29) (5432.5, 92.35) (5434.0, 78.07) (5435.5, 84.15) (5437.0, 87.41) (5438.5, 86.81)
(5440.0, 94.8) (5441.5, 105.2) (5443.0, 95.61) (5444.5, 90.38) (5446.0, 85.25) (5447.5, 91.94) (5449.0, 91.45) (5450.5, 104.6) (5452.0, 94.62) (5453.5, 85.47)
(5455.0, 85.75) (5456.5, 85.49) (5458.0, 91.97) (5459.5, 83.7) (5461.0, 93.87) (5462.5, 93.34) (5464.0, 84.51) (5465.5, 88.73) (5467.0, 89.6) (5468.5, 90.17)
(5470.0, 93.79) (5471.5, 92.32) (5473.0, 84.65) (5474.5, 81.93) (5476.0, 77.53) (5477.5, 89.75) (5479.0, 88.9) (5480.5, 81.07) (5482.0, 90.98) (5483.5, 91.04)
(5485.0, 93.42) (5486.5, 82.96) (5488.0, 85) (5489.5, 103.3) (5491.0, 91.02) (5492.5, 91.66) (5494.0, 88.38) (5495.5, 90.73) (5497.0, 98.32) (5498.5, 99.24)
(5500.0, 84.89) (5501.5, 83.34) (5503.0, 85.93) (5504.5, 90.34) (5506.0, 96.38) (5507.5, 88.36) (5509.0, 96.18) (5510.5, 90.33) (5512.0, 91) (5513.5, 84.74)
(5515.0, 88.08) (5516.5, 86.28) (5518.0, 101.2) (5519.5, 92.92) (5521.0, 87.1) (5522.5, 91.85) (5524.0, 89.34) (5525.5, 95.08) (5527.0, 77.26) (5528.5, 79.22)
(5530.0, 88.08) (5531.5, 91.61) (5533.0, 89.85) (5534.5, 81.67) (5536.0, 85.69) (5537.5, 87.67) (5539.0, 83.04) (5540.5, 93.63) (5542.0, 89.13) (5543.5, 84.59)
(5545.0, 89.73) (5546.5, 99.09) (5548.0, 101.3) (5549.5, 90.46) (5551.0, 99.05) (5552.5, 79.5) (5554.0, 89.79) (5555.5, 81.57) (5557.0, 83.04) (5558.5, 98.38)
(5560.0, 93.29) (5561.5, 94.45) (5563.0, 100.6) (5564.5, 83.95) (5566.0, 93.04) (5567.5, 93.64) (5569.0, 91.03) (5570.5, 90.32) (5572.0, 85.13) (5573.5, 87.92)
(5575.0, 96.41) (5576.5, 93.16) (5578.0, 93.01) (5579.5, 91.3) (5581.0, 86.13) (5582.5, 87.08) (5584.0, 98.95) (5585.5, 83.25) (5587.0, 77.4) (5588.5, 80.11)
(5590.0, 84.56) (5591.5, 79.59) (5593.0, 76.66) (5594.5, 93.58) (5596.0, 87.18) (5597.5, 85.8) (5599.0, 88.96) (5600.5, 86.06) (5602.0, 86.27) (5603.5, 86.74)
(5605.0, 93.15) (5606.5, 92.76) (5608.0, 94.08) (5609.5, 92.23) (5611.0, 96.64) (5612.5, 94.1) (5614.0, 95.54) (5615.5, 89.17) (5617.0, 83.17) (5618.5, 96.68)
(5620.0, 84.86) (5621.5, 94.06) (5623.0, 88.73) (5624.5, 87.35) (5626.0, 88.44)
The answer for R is -1.9 A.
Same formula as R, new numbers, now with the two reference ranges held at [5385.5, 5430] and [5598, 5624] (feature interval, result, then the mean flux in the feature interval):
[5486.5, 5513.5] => -0.62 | 91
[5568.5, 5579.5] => -0.11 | 91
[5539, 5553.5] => -0.27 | 91.3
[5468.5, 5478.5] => 0.18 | 87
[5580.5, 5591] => 0.59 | 85.2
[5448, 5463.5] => -0.47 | 90.9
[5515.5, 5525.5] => -0.26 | 91.6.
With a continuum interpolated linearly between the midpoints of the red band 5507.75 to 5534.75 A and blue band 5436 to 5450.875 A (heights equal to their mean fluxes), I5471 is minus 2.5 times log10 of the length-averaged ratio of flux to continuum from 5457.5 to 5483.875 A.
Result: 0.042 mag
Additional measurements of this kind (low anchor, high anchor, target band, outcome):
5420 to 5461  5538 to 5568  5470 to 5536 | 0.02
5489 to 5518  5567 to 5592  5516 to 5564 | 0.00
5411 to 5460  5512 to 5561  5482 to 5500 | -0.02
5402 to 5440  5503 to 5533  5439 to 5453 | -0.08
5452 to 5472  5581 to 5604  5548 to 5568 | -0.06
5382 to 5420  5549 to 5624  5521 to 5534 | 0.01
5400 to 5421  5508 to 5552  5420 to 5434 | -0.06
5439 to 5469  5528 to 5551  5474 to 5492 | 0.03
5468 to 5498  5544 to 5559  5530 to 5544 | 0.04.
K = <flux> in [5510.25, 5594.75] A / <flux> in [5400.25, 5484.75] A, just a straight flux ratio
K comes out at 1.0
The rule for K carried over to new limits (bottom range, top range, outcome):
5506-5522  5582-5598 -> 0.93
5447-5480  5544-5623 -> 1.01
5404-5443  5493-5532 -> 1.00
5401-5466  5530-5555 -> 1.01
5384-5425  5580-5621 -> 1.01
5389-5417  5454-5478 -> 1.04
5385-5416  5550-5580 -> 1.07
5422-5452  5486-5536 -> 0.98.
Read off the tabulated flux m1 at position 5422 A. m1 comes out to 91.03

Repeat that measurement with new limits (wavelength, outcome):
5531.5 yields 91.61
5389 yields 92.55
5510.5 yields 90.33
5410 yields 76.26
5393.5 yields 76.1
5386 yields 97.58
